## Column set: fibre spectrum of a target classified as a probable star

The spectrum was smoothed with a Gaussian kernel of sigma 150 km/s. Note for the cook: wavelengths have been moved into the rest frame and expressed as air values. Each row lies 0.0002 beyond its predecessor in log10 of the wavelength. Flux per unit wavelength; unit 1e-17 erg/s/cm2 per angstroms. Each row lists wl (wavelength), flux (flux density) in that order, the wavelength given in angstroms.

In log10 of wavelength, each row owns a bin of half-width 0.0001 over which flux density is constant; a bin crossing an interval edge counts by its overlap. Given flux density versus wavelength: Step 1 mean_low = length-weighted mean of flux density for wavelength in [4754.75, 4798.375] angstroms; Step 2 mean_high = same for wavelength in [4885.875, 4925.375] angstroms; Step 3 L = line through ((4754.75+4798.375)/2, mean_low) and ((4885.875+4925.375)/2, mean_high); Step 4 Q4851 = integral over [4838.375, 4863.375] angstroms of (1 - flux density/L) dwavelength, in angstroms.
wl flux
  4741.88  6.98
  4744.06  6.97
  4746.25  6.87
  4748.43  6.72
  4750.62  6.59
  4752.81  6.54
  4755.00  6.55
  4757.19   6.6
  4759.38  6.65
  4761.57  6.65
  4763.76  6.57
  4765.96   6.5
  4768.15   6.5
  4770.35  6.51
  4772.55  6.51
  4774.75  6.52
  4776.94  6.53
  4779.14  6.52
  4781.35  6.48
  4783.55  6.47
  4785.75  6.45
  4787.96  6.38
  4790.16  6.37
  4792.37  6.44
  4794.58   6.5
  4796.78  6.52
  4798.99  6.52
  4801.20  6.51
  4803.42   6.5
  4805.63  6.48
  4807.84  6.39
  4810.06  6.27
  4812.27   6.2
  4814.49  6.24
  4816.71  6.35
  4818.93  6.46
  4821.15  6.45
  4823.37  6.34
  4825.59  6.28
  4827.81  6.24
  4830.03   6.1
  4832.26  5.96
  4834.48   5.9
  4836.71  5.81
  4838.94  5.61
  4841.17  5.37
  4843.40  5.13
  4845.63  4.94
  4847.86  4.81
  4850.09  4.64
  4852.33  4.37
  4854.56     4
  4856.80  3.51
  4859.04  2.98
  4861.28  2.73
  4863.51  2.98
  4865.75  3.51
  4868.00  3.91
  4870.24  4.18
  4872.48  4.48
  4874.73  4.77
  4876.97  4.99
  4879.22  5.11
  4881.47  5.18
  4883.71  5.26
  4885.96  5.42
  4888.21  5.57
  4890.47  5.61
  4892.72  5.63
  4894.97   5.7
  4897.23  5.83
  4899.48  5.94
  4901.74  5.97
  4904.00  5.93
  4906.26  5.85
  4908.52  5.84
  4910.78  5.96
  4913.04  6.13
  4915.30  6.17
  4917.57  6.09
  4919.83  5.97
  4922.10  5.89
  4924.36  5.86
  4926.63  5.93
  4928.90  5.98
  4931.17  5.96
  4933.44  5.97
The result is 7.6 angstroms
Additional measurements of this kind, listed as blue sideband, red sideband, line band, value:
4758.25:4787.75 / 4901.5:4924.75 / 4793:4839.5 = 0.57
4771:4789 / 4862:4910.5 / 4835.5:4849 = 0.97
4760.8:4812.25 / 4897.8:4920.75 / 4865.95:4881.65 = 4.00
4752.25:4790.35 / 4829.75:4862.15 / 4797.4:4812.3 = -1.81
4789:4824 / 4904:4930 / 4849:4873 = 9.53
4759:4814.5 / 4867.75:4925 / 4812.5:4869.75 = 9.16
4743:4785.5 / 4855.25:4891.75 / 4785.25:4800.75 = -1.16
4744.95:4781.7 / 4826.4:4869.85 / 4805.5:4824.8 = -3.37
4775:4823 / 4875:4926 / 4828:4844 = 1.10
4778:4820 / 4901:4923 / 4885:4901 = 0.99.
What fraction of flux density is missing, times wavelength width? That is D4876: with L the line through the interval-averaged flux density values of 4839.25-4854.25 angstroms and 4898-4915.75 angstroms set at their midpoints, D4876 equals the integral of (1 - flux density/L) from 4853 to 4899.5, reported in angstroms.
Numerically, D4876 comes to 7.2 angstroms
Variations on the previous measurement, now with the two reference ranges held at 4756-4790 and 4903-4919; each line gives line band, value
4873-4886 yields 2.2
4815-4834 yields 0.2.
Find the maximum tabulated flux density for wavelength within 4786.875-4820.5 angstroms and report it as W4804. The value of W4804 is 6.52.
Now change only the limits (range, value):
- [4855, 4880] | 5.11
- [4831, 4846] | 5.96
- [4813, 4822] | 6.46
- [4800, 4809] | 6.51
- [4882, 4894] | 5.63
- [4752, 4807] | 6.65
